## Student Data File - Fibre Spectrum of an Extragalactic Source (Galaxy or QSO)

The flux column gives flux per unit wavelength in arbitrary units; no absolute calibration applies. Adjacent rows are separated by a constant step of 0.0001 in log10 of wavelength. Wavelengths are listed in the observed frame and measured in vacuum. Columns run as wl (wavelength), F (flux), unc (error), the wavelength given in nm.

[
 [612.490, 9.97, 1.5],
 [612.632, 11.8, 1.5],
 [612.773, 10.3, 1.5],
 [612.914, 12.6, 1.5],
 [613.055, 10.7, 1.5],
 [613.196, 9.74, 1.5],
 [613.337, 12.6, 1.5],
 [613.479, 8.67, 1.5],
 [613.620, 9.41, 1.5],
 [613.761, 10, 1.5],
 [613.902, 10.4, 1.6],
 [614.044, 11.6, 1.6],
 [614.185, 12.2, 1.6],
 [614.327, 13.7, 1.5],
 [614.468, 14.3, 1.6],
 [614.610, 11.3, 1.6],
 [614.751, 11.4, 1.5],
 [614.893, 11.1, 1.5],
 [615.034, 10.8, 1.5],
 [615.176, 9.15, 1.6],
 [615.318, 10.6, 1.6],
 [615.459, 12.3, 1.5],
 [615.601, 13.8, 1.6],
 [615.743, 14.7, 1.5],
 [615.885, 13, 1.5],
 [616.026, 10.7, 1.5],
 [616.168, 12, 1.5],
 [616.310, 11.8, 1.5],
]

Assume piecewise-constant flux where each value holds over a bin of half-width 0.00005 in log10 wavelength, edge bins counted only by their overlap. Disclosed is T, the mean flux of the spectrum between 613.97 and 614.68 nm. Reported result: 12.6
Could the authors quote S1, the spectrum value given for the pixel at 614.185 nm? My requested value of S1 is 12.2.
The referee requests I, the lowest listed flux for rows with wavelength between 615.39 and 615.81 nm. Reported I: 12.3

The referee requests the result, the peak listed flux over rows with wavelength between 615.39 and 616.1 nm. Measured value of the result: 14.7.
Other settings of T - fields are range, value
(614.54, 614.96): 11.3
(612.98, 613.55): 10.4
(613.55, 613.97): 9.95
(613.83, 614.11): 11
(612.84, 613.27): 11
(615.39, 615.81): 13.6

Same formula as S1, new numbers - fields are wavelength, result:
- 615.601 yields 13.8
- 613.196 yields 9.74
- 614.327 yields 13.7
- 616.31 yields 11.8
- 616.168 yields 12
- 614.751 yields 11.4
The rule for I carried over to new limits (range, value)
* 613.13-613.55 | 8.67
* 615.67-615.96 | 13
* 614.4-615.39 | 9.15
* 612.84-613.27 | 9.74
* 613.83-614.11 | 10.4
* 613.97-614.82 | 11.3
